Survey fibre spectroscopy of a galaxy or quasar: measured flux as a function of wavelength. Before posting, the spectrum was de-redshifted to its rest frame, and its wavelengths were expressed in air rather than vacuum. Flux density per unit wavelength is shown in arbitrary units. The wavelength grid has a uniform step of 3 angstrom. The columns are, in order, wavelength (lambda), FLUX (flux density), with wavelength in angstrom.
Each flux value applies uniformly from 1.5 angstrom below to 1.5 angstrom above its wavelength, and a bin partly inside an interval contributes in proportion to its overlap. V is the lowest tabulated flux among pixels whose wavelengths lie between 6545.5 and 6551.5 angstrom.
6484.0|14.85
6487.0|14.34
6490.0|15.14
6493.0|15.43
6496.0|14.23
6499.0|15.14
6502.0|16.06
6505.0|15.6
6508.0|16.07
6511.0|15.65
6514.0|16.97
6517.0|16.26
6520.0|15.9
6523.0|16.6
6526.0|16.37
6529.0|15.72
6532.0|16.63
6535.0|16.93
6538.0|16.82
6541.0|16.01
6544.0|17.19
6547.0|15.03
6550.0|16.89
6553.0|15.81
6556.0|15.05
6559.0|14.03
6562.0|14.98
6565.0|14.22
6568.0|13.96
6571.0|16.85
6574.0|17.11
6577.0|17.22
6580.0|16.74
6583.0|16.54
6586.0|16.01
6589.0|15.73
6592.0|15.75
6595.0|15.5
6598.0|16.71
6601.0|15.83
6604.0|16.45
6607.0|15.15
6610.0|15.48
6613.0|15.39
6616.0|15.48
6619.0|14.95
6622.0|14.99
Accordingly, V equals 15.03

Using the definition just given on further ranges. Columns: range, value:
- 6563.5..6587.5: 13.96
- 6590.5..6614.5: 15.15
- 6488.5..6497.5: 14.23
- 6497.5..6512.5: 15.14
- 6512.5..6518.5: 16.26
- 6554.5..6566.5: 14.03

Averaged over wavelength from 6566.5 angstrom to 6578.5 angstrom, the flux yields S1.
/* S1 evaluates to 16.3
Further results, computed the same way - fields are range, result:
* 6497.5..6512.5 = 15.7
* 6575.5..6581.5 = 17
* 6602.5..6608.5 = 15.8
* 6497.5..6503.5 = 15.6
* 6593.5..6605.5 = 16.1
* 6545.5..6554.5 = 15.9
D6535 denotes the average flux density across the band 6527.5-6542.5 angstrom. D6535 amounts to 16.4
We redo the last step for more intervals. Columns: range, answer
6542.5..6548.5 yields 16.1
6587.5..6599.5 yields 15.9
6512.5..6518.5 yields 16.6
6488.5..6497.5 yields 14.9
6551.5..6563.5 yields 15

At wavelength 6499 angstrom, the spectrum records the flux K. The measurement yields 15.14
